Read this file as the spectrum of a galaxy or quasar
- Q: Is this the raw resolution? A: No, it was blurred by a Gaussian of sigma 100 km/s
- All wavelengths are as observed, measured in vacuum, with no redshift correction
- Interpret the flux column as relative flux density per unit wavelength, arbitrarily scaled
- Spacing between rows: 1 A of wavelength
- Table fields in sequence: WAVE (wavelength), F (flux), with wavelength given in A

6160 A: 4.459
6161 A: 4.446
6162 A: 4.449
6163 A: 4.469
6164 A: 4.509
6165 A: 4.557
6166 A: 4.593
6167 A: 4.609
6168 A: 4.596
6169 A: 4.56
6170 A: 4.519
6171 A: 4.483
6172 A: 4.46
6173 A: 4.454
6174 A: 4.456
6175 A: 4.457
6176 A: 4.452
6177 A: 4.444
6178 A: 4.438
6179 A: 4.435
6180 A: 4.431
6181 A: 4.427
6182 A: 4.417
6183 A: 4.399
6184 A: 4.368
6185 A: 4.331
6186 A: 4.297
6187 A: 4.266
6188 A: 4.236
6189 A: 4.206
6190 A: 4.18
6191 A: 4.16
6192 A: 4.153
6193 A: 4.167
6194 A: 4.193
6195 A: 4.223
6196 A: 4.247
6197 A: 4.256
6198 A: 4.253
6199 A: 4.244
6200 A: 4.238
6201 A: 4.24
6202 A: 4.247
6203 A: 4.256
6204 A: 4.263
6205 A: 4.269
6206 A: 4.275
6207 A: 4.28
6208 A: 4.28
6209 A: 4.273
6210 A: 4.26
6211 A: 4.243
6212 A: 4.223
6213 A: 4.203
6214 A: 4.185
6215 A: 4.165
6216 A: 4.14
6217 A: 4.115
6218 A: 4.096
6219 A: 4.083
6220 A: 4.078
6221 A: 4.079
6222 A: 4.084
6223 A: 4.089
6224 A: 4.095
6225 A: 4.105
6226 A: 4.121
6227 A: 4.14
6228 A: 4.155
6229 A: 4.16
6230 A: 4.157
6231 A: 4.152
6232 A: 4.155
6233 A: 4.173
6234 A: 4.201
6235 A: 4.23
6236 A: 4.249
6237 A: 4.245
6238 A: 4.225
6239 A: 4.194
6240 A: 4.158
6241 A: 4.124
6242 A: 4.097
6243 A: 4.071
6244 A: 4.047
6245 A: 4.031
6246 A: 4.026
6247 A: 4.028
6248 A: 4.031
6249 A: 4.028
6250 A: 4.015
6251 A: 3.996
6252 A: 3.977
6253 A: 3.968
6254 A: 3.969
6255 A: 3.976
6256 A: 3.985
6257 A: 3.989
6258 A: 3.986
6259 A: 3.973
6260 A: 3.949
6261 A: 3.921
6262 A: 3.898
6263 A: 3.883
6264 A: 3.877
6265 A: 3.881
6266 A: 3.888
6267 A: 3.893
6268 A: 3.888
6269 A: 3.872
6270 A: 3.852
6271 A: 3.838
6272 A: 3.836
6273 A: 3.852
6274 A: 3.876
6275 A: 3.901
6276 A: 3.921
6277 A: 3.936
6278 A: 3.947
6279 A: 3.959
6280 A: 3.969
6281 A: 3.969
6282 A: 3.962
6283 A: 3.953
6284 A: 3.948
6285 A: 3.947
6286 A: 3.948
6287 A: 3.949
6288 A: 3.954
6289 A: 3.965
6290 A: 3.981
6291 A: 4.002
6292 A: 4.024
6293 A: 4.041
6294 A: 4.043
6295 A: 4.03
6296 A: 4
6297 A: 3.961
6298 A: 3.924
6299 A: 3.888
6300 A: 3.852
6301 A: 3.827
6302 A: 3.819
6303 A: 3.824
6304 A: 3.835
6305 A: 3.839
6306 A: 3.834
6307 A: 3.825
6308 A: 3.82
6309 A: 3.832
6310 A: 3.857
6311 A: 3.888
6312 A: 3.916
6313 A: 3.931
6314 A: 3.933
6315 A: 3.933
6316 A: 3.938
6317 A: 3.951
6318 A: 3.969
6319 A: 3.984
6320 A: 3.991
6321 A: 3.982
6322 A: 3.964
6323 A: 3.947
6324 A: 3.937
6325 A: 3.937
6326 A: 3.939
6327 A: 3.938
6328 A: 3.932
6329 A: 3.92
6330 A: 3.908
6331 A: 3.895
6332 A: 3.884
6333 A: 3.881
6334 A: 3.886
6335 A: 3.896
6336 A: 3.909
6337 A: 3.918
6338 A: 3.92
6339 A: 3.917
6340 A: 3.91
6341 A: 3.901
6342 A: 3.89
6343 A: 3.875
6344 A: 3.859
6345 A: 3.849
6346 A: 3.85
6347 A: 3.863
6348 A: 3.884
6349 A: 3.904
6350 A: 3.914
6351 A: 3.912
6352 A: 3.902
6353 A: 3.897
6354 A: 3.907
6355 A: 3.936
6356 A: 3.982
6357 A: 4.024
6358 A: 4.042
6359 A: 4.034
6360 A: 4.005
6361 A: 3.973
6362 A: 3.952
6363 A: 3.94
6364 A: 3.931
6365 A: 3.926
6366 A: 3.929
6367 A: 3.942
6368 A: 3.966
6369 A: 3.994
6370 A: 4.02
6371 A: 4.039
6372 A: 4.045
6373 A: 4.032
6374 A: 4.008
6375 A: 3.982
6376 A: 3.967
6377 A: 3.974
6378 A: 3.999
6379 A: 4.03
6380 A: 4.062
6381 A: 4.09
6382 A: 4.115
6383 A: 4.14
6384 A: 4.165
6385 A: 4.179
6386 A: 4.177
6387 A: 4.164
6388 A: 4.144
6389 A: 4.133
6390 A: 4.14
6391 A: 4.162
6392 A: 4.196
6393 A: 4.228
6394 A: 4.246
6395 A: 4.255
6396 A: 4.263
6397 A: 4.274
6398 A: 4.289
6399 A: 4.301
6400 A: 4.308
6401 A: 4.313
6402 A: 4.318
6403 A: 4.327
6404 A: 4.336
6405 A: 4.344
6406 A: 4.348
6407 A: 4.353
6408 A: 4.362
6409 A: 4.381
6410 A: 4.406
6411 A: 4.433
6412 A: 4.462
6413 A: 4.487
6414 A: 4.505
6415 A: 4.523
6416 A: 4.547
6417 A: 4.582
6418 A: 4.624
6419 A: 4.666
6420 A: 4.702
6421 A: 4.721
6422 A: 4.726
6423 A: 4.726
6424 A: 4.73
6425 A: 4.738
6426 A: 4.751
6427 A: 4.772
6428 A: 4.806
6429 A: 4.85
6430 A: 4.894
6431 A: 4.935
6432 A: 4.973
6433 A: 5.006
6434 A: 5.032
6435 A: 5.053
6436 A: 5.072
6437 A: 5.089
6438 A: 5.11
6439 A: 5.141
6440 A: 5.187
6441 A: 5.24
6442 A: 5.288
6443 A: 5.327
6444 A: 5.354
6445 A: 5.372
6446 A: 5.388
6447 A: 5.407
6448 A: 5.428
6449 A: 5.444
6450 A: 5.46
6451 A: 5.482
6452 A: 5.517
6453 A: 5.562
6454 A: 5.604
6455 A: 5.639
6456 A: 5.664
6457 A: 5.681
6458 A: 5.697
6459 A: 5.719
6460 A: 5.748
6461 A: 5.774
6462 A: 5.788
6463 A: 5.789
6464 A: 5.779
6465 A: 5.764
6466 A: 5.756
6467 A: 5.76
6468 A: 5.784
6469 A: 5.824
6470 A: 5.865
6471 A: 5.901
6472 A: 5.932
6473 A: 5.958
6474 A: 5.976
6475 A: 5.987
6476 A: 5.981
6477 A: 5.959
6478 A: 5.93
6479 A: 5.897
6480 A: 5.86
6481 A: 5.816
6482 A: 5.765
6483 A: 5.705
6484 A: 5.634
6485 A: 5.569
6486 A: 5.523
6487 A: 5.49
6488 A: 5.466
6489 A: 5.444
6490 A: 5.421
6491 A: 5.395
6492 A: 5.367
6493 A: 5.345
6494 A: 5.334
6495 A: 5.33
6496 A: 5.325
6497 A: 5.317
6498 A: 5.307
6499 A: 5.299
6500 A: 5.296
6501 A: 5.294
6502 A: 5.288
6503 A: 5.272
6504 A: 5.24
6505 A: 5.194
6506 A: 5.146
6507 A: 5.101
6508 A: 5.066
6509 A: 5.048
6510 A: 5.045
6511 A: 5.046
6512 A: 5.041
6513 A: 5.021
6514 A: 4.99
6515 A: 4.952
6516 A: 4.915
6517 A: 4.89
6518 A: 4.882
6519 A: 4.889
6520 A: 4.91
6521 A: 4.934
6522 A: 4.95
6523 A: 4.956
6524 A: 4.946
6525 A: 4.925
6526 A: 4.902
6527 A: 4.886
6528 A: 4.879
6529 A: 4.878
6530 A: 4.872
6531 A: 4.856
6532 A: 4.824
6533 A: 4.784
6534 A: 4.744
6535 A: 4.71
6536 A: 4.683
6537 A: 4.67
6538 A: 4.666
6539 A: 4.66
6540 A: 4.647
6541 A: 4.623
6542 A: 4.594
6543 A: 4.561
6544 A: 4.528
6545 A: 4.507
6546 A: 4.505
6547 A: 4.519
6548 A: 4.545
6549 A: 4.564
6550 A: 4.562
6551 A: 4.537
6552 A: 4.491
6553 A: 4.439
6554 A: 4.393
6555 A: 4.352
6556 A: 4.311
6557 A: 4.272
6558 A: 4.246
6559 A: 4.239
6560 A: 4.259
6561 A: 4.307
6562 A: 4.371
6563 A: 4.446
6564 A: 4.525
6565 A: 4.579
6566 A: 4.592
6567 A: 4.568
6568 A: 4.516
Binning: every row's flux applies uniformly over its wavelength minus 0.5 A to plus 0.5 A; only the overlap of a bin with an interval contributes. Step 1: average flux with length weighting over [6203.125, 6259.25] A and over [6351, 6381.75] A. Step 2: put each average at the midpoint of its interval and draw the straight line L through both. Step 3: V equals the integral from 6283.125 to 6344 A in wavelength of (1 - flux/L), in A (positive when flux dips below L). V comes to 1.8 A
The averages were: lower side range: 4.13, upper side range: 3.98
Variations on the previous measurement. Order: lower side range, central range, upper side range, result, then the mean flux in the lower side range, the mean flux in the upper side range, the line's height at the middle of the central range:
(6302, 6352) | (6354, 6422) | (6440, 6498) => 6.4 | 3.9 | 5.62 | 4.64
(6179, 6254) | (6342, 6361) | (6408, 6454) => 3.0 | 4.18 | 4.95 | 4.67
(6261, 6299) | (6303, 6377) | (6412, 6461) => 7.6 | 3.93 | 5.1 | 4.38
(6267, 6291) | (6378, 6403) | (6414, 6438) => 2.2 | 3.92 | 4.81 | 4.59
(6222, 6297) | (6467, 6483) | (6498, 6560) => -4.3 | 4.01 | 4.8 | 4.64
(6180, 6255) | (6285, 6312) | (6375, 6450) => 2.7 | 4.18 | 4.59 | 4.35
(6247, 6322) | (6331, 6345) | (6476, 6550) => 1.0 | 3.93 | 5.09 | 4.2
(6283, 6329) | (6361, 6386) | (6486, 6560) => 1.2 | 3.93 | 4.9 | 4.23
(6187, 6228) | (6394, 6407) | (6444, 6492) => 2.4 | 4.19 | 5.68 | 5.29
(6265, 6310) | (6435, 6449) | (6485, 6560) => -2.1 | 3.91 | 4.91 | 4.57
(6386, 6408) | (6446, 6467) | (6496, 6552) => -5.0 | 4.26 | 4.89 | 4.55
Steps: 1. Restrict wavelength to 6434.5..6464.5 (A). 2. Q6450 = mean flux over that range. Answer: 5.46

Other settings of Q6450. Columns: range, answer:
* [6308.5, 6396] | 3.98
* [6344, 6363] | 3.93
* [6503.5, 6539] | 4.92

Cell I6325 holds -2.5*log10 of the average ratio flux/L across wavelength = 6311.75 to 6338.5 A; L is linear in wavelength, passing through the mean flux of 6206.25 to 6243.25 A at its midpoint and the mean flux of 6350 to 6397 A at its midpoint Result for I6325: 0.04 mag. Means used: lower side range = 4.17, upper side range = 4.05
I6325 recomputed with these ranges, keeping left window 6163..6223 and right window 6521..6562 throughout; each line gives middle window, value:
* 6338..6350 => 0.145 mag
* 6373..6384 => 0.110 mag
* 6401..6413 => 0.031 mag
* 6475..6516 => -0.177 mag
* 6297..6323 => 0.135 mag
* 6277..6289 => 0.113 mag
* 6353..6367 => 0.127 mag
